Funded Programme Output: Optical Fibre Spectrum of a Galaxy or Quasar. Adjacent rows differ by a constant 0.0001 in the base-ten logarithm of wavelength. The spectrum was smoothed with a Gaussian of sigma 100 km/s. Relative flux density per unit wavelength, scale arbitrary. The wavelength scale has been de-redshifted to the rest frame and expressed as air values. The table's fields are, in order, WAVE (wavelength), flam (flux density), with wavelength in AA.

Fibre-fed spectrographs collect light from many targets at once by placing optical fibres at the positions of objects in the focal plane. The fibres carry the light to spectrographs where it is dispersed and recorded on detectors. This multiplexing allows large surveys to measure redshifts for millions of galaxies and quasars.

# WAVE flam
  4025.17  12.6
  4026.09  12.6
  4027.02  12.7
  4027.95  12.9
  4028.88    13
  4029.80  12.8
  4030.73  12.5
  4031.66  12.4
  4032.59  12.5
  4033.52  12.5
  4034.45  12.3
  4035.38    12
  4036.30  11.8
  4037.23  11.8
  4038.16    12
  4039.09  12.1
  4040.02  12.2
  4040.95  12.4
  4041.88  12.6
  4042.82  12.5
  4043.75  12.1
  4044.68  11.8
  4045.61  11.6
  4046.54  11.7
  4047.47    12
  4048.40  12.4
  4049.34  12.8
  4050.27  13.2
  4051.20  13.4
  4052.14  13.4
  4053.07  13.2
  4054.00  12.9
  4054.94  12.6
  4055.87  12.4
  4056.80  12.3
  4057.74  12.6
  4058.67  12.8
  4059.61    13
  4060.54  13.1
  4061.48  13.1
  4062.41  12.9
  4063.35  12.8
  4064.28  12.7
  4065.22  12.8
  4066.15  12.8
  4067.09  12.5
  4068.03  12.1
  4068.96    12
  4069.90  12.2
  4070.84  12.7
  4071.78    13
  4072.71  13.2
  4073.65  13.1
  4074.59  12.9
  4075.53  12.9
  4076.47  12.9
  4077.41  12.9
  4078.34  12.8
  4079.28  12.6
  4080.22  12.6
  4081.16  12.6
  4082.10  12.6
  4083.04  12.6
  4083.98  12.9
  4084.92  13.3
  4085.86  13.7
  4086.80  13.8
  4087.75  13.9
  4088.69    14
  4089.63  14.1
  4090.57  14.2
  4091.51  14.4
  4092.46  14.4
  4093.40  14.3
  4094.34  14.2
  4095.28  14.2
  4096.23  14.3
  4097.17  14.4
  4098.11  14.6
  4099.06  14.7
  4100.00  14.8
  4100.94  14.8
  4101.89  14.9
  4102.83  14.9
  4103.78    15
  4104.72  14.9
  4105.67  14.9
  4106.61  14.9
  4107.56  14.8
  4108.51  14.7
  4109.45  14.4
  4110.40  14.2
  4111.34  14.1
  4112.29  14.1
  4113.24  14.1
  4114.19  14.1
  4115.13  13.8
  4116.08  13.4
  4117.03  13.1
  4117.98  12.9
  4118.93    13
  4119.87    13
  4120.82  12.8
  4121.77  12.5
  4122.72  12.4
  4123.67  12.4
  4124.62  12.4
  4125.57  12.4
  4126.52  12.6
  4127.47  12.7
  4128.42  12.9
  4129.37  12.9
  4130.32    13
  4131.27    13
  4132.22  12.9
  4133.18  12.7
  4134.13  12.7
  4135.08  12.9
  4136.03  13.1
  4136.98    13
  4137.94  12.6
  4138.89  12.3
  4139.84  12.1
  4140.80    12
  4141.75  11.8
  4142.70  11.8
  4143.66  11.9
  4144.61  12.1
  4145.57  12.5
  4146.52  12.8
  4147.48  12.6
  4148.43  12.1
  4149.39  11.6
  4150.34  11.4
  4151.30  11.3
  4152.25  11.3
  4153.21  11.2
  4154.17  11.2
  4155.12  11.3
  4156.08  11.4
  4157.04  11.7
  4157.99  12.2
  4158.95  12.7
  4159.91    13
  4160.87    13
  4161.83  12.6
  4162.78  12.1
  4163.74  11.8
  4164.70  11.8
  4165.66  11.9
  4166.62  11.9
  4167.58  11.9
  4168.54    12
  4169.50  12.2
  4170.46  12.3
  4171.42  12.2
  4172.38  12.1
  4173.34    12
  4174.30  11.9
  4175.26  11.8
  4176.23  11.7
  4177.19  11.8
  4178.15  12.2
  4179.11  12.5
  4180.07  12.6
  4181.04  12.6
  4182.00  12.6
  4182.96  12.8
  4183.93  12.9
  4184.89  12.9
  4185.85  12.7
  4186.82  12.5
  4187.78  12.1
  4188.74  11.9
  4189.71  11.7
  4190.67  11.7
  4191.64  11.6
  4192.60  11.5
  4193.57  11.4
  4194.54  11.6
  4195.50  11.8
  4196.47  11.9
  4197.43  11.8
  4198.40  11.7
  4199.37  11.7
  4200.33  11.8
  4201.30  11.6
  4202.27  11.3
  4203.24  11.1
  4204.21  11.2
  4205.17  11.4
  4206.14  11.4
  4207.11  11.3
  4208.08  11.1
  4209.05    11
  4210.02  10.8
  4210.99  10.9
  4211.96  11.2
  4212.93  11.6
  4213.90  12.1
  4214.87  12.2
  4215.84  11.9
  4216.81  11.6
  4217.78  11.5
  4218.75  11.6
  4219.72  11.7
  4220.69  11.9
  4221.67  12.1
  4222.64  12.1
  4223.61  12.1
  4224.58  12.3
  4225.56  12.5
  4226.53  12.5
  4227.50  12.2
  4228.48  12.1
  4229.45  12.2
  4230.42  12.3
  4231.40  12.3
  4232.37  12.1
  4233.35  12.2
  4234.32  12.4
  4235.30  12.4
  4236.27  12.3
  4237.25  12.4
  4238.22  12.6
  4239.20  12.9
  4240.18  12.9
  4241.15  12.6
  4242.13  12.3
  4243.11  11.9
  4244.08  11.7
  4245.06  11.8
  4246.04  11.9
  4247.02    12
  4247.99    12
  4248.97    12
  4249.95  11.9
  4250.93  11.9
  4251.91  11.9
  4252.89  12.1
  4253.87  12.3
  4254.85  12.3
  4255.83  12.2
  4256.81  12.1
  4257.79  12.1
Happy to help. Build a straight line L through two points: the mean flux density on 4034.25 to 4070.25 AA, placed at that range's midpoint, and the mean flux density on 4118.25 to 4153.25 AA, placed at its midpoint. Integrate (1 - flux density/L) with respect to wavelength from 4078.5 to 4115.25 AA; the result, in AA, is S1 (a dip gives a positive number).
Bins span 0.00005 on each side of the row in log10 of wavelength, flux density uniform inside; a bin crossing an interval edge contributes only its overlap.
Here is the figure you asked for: -4.84 AA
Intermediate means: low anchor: 12.5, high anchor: 12.4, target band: 14.1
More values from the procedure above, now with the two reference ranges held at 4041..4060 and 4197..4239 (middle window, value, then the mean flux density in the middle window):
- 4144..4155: 0.3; 11.8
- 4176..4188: -0.5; 12.5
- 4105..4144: -2.8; 13.1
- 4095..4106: -2.1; 14.7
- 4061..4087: -0.7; 12.8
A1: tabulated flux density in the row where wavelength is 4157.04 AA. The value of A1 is 11.7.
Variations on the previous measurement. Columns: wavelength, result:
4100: 14.8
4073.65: 13.1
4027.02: 12.7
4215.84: 11.9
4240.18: 12.9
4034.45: 12.3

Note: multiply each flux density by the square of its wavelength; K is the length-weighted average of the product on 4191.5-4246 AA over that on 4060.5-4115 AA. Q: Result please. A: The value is 0.93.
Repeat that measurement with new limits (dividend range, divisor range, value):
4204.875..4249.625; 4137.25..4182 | 1.03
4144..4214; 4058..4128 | 0.92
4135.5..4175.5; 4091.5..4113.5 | 0.85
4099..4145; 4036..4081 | 1.09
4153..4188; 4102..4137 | 0.93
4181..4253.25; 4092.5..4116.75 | 0.87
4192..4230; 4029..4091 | 0.99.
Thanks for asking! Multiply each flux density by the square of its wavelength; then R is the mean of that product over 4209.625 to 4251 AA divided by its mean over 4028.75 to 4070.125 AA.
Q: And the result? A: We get 1.05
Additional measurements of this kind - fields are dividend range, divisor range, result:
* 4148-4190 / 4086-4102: 0.87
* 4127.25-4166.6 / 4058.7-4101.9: 0.95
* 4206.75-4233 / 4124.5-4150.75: 0.99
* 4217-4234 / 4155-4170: 1.03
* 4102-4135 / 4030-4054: 1.13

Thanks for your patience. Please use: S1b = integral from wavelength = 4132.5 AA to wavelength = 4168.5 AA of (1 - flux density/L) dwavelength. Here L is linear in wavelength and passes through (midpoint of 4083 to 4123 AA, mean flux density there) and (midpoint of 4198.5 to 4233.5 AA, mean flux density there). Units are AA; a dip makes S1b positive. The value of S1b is 2.62 AA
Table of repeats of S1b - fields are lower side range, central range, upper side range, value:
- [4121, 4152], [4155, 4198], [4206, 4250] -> 0.4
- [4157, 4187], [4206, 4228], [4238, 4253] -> 0.8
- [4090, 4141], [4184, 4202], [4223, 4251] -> 1.2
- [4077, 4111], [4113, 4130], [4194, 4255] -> 0.8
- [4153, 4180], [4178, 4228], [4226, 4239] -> 1.4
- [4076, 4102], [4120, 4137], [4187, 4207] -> 0.3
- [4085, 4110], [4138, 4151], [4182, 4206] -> 1.1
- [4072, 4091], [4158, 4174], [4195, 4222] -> -0.2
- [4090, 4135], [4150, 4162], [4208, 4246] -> 1.1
